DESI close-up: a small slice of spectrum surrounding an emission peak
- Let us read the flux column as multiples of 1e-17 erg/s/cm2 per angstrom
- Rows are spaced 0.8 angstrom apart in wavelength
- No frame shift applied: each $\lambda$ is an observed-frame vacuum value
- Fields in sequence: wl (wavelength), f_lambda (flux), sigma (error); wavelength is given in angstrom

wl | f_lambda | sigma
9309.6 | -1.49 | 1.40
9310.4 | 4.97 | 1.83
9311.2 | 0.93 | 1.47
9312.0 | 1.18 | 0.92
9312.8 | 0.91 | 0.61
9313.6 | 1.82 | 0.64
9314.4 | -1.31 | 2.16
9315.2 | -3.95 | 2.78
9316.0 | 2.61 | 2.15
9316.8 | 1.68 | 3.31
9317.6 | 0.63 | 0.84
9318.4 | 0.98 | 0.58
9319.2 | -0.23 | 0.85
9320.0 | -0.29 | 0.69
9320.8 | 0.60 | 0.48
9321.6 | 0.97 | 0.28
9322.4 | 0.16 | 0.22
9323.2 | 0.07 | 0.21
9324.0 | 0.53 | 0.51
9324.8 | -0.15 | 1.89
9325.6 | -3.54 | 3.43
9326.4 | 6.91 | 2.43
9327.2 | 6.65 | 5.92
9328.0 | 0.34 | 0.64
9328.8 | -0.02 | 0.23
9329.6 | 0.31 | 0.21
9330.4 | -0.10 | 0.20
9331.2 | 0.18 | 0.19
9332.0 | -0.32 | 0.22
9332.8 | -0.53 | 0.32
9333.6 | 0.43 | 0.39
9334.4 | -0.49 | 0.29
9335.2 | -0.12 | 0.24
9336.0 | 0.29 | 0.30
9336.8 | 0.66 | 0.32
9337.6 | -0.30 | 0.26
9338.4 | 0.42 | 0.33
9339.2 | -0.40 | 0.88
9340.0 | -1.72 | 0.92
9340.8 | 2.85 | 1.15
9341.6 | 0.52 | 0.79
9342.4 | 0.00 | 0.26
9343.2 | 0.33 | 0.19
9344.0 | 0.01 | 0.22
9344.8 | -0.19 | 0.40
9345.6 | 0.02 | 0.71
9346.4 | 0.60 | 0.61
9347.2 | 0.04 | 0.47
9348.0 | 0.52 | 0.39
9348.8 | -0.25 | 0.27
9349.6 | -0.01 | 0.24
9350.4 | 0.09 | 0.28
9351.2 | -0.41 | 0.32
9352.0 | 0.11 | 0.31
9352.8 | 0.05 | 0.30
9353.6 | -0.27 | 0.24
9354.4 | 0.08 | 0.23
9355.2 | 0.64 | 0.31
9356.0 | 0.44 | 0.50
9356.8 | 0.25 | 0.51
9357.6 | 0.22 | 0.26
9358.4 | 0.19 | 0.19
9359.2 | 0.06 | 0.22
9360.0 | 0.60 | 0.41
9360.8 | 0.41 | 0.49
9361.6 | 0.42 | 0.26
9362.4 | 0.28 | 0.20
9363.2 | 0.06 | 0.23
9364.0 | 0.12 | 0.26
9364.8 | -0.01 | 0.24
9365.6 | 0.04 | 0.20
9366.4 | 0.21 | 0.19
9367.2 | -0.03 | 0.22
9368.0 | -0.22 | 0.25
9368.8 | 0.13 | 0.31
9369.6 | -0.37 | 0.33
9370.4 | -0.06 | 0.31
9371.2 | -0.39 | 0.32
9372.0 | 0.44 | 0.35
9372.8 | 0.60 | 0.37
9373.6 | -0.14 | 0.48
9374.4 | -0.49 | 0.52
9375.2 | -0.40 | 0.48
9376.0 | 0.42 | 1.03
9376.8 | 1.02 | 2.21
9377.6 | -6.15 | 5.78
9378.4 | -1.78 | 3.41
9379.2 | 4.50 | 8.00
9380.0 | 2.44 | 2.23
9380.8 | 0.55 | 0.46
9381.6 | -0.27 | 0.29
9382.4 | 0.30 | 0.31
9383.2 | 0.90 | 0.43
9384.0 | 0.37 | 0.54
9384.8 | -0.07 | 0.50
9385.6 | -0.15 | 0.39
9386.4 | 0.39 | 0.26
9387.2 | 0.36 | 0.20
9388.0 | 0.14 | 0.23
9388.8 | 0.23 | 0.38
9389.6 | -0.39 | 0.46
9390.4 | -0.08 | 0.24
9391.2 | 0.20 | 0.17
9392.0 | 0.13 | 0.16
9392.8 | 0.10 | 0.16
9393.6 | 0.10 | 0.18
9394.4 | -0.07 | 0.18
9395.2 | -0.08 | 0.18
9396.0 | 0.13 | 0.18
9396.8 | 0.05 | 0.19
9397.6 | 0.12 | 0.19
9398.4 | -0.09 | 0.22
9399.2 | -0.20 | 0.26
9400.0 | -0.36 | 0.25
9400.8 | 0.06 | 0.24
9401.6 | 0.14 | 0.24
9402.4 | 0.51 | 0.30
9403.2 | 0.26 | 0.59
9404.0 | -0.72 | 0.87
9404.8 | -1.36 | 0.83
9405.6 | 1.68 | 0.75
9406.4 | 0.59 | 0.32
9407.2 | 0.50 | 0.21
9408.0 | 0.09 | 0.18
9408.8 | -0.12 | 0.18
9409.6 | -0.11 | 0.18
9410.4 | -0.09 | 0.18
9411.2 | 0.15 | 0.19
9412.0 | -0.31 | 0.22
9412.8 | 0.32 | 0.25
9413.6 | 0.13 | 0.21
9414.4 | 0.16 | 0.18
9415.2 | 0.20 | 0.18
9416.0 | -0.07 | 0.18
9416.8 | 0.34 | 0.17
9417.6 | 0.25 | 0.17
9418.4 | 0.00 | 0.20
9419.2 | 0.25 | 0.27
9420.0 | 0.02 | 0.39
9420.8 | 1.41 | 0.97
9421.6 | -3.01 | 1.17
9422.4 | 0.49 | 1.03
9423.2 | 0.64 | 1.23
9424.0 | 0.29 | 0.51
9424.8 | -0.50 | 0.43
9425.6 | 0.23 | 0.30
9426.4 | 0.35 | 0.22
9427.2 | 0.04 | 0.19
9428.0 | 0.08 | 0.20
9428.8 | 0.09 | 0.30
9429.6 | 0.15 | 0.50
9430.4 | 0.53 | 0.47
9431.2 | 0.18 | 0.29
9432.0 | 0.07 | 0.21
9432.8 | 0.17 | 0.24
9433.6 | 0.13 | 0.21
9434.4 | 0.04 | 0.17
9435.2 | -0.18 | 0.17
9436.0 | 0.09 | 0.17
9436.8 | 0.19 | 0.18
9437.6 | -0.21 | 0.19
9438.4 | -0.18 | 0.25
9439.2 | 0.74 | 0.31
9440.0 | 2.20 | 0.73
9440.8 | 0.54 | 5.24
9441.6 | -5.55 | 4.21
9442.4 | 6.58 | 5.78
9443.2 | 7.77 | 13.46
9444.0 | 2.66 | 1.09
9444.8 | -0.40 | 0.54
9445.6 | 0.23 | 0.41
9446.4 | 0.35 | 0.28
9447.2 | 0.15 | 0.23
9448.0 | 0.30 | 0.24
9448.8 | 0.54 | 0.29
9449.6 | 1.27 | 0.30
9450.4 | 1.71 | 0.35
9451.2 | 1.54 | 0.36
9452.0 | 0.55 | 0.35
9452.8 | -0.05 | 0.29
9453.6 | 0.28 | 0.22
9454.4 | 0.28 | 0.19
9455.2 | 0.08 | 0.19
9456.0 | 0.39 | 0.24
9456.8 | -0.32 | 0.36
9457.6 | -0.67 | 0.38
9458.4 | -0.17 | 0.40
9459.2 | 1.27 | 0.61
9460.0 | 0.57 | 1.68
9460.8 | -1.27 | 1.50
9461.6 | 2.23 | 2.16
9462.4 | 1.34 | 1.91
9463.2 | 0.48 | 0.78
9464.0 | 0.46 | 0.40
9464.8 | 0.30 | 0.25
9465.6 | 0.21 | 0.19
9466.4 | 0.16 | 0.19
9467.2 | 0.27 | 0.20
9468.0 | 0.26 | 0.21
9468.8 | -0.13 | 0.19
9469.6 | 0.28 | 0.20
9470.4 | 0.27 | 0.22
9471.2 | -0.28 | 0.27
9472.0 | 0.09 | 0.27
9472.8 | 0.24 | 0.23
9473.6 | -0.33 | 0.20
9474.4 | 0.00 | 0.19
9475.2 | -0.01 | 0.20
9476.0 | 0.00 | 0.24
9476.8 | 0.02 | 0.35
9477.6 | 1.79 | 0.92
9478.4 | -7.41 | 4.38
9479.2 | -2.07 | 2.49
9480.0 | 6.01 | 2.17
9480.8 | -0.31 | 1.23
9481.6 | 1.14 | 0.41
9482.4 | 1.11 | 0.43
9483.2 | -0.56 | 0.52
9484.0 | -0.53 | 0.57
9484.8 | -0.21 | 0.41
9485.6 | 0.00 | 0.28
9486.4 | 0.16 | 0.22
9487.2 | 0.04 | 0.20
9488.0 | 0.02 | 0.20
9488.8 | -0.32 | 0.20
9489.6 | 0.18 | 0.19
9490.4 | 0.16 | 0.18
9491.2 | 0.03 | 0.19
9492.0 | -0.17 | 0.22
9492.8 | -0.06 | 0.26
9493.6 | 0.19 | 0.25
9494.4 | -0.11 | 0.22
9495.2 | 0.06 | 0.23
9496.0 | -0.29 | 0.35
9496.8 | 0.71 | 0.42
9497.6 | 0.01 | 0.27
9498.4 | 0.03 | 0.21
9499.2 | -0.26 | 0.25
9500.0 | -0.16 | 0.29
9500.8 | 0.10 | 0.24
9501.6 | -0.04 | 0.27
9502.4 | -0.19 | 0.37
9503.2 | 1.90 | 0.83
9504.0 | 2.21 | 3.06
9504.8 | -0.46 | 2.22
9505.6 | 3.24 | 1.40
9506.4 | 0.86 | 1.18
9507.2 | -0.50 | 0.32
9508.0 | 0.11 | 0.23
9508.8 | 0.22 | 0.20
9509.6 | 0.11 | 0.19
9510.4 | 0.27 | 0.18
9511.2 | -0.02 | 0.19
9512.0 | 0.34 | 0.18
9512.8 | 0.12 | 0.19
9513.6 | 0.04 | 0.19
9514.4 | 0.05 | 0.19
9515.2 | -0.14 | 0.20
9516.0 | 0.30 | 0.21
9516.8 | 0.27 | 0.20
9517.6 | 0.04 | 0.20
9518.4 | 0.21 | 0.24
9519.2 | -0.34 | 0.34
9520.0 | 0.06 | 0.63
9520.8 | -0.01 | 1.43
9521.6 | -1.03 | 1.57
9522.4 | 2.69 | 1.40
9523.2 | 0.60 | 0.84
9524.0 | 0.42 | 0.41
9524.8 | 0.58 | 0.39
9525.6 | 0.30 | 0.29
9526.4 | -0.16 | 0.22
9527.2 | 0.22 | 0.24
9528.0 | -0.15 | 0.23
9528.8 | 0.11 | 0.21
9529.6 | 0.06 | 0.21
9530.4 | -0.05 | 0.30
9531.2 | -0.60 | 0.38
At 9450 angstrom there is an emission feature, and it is H-beta 4861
